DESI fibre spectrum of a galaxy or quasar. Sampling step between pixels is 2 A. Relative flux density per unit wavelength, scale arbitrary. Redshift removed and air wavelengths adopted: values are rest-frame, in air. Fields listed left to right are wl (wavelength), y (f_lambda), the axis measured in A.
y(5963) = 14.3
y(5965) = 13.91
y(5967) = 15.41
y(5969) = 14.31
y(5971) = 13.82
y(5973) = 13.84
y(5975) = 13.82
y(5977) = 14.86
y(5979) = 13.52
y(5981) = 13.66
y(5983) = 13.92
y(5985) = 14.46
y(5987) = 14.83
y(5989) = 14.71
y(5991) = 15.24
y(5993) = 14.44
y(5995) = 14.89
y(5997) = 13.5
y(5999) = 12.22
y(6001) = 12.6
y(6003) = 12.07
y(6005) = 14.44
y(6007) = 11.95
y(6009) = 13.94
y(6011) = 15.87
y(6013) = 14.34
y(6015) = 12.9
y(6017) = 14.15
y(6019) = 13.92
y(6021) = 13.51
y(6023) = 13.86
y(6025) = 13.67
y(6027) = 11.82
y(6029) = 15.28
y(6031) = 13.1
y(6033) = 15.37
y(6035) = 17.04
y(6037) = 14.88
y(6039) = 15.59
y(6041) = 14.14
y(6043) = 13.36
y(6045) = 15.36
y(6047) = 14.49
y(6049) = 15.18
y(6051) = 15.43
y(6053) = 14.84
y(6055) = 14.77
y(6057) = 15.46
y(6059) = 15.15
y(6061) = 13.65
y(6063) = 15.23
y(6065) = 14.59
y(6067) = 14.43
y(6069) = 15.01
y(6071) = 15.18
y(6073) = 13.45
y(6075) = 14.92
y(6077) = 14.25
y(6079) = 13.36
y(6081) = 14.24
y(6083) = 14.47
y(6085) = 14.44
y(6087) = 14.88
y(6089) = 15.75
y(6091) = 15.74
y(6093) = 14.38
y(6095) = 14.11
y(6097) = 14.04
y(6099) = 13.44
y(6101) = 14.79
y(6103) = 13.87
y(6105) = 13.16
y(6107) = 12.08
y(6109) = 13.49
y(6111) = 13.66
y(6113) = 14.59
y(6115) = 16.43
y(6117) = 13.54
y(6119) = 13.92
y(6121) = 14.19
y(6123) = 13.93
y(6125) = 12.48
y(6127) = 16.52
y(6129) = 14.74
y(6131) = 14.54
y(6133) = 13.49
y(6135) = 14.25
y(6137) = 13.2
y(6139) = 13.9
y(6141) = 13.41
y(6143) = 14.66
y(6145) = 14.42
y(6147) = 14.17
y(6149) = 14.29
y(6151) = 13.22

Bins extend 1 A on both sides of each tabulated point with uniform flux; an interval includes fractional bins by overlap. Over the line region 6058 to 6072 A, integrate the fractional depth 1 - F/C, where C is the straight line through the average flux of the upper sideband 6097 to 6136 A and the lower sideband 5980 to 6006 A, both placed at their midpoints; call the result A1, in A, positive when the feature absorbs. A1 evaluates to -0.7 A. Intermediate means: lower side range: 13.9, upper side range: 14.1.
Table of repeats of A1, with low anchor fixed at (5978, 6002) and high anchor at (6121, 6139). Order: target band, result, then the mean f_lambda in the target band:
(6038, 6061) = -1.3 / 14.8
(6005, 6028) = 0.6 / 13.7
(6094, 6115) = 0.4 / 13.9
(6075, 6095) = -0.7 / 14.6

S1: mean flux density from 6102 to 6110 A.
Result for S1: 13.2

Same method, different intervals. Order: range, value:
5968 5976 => 13.9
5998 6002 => 12.4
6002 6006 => 13.3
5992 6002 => 13.5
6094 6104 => 14.1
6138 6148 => 14.1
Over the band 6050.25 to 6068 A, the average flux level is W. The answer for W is 14.8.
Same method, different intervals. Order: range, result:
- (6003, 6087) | 14.4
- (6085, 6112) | 14.1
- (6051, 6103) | 14.6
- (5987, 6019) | 13.9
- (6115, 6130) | 14.3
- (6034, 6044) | 15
